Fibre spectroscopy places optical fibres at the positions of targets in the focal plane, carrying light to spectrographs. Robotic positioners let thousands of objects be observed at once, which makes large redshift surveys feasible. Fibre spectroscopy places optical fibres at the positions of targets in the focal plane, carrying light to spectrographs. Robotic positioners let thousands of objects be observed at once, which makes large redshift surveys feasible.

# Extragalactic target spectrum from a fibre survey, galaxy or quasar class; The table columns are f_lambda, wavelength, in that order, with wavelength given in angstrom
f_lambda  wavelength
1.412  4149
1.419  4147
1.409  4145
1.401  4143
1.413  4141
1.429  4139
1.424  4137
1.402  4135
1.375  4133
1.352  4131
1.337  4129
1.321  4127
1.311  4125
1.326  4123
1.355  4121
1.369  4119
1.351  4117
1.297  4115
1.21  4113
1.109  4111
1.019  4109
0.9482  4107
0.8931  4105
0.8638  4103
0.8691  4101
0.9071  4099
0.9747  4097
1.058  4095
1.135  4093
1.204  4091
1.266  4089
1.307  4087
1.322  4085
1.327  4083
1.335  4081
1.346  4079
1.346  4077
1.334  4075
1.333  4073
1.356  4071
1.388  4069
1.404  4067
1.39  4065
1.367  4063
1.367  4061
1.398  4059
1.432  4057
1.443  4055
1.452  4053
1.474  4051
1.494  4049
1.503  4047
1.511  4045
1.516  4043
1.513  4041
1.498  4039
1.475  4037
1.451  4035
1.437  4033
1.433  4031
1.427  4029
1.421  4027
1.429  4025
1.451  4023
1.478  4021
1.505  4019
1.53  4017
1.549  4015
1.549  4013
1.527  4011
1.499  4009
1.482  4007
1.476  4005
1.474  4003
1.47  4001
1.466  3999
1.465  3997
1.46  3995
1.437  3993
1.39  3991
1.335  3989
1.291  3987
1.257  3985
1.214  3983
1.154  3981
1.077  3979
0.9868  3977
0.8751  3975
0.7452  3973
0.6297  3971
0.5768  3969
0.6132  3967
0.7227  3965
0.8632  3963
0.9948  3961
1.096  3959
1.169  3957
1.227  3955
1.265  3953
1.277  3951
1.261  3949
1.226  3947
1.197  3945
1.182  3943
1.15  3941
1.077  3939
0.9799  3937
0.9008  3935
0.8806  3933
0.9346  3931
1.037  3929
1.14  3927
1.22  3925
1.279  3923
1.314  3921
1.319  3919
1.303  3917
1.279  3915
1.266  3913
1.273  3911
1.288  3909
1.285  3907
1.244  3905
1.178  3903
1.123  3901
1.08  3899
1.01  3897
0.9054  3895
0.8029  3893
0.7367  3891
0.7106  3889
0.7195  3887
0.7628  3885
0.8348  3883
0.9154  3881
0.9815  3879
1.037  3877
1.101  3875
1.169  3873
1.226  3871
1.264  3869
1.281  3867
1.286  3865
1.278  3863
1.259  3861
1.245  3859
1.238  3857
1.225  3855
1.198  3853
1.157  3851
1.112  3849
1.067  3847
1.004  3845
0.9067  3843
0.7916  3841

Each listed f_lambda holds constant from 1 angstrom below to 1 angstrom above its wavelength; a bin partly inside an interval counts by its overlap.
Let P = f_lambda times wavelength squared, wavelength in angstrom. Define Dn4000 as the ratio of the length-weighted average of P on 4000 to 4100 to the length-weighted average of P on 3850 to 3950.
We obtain 1.35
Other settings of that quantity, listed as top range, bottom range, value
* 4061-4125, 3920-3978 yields 1.28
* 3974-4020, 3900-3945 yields 1.22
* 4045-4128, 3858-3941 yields 1.27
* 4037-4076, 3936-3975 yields 1.49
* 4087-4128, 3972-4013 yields 0.92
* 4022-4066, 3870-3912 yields 1.54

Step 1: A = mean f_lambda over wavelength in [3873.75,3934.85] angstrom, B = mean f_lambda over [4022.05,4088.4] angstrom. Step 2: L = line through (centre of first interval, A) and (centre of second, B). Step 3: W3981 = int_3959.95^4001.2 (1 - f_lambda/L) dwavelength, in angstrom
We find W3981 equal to 5.22 angstrom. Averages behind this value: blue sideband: 1.06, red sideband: 1.41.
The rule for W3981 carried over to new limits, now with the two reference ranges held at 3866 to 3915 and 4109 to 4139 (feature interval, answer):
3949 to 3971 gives 3.0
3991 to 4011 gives -4.9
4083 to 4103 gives 2.6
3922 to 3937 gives 0.6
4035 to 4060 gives -4.9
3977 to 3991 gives -0.7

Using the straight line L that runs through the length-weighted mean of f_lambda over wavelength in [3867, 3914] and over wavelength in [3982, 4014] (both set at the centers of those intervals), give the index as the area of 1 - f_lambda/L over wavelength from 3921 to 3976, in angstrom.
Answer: 9.57 angstrom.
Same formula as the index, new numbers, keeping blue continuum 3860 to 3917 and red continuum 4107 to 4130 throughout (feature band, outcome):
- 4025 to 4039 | -2.9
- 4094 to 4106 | 3.1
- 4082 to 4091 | -0.4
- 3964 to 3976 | 4.7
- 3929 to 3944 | 1.4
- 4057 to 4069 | -1.7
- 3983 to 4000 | -3.1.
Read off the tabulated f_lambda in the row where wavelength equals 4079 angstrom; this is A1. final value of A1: 1.346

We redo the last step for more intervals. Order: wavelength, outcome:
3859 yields 1.245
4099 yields 0.9071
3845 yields 1.004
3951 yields 1.277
